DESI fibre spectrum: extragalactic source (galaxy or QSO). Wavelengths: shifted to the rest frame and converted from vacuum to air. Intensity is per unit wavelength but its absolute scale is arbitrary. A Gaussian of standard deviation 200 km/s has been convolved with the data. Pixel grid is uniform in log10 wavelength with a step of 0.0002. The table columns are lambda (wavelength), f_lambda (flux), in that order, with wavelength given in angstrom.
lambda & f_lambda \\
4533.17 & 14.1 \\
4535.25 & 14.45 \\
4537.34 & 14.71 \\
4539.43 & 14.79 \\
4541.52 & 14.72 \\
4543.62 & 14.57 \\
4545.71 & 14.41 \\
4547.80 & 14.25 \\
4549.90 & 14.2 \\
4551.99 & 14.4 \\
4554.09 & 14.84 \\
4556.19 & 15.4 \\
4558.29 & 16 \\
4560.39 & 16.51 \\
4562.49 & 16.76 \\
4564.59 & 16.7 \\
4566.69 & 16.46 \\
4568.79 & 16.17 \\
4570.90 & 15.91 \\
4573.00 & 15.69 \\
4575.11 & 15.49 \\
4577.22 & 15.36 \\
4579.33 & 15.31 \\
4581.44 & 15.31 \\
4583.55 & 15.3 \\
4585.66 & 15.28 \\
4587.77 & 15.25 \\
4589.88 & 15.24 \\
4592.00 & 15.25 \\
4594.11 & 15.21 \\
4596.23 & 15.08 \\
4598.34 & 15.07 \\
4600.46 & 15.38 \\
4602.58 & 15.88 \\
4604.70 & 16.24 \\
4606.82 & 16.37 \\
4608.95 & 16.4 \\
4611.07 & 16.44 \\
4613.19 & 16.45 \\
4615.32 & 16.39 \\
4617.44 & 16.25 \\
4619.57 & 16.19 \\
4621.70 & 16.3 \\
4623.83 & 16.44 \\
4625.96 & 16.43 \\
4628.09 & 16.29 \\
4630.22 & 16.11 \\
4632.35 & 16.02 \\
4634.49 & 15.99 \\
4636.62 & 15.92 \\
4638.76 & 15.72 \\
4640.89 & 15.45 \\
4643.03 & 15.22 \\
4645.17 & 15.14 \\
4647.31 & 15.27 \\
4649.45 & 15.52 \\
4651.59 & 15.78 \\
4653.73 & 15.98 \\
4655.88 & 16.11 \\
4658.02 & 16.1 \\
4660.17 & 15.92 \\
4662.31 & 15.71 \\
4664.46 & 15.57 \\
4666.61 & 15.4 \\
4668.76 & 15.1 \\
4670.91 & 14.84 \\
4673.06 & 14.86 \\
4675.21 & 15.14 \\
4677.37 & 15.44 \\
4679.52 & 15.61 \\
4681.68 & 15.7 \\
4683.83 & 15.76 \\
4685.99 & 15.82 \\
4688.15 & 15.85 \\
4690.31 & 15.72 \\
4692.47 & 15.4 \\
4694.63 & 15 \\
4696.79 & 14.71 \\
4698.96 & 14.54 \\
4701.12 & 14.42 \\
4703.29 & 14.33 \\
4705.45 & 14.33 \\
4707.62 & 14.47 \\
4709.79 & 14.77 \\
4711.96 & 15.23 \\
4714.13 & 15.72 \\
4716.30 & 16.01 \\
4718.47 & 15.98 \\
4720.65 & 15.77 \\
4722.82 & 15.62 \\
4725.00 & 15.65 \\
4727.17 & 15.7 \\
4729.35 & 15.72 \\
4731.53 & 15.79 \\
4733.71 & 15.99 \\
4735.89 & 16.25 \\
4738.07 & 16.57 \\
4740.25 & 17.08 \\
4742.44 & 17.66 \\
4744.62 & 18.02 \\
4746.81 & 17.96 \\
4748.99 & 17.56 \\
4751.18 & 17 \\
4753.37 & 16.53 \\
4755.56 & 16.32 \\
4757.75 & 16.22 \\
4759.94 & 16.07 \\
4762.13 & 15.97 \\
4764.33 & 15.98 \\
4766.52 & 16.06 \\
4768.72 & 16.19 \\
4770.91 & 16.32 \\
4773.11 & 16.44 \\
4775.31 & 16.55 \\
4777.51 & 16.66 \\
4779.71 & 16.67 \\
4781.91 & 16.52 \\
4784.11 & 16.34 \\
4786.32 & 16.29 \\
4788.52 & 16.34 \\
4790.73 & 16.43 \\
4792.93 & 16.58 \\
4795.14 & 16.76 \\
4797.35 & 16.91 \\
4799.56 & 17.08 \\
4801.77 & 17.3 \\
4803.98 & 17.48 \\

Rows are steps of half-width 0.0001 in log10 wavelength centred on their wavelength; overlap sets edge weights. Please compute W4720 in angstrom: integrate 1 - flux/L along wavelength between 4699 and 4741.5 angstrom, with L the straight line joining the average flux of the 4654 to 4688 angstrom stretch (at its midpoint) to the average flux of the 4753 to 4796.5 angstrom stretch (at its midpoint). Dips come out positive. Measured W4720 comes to 1.10 angstrom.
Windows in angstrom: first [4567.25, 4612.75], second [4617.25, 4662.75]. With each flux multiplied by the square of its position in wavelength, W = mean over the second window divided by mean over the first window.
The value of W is 1.04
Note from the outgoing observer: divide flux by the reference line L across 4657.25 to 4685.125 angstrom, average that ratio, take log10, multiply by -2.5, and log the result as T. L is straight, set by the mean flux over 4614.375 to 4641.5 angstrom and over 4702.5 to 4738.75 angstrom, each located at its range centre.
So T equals 0.03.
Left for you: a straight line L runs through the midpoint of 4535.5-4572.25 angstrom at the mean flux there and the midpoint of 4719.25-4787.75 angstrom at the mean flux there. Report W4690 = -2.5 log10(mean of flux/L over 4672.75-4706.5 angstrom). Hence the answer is 0.06 mag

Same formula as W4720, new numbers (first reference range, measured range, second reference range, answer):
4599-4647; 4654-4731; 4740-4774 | 4.7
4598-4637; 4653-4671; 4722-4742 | 0.5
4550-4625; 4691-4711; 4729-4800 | 2.0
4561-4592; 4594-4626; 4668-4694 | -0.8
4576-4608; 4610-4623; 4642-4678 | -0.7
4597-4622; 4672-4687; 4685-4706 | -0.2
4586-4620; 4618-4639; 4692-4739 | -0.6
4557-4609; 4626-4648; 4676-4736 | -0.2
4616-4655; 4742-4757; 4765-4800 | -0.8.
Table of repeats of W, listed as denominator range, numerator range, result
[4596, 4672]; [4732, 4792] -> 1.10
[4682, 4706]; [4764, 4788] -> 1.12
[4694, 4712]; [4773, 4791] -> 1.17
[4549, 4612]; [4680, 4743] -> 1.05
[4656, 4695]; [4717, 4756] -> 1.09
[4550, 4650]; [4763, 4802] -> 1.13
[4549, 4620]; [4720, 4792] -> 1.13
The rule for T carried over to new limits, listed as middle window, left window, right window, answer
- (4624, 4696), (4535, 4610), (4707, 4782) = 0.01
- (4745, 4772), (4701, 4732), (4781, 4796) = -0.04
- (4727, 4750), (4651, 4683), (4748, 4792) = -0.04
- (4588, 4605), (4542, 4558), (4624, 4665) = -0.01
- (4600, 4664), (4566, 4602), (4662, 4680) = -0.04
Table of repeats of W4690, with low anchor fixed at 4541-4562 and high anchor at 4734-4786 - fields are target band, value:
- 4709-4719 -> 0.05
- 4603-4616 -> -0.06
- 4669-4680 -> 0.06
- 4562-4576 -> -0.07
